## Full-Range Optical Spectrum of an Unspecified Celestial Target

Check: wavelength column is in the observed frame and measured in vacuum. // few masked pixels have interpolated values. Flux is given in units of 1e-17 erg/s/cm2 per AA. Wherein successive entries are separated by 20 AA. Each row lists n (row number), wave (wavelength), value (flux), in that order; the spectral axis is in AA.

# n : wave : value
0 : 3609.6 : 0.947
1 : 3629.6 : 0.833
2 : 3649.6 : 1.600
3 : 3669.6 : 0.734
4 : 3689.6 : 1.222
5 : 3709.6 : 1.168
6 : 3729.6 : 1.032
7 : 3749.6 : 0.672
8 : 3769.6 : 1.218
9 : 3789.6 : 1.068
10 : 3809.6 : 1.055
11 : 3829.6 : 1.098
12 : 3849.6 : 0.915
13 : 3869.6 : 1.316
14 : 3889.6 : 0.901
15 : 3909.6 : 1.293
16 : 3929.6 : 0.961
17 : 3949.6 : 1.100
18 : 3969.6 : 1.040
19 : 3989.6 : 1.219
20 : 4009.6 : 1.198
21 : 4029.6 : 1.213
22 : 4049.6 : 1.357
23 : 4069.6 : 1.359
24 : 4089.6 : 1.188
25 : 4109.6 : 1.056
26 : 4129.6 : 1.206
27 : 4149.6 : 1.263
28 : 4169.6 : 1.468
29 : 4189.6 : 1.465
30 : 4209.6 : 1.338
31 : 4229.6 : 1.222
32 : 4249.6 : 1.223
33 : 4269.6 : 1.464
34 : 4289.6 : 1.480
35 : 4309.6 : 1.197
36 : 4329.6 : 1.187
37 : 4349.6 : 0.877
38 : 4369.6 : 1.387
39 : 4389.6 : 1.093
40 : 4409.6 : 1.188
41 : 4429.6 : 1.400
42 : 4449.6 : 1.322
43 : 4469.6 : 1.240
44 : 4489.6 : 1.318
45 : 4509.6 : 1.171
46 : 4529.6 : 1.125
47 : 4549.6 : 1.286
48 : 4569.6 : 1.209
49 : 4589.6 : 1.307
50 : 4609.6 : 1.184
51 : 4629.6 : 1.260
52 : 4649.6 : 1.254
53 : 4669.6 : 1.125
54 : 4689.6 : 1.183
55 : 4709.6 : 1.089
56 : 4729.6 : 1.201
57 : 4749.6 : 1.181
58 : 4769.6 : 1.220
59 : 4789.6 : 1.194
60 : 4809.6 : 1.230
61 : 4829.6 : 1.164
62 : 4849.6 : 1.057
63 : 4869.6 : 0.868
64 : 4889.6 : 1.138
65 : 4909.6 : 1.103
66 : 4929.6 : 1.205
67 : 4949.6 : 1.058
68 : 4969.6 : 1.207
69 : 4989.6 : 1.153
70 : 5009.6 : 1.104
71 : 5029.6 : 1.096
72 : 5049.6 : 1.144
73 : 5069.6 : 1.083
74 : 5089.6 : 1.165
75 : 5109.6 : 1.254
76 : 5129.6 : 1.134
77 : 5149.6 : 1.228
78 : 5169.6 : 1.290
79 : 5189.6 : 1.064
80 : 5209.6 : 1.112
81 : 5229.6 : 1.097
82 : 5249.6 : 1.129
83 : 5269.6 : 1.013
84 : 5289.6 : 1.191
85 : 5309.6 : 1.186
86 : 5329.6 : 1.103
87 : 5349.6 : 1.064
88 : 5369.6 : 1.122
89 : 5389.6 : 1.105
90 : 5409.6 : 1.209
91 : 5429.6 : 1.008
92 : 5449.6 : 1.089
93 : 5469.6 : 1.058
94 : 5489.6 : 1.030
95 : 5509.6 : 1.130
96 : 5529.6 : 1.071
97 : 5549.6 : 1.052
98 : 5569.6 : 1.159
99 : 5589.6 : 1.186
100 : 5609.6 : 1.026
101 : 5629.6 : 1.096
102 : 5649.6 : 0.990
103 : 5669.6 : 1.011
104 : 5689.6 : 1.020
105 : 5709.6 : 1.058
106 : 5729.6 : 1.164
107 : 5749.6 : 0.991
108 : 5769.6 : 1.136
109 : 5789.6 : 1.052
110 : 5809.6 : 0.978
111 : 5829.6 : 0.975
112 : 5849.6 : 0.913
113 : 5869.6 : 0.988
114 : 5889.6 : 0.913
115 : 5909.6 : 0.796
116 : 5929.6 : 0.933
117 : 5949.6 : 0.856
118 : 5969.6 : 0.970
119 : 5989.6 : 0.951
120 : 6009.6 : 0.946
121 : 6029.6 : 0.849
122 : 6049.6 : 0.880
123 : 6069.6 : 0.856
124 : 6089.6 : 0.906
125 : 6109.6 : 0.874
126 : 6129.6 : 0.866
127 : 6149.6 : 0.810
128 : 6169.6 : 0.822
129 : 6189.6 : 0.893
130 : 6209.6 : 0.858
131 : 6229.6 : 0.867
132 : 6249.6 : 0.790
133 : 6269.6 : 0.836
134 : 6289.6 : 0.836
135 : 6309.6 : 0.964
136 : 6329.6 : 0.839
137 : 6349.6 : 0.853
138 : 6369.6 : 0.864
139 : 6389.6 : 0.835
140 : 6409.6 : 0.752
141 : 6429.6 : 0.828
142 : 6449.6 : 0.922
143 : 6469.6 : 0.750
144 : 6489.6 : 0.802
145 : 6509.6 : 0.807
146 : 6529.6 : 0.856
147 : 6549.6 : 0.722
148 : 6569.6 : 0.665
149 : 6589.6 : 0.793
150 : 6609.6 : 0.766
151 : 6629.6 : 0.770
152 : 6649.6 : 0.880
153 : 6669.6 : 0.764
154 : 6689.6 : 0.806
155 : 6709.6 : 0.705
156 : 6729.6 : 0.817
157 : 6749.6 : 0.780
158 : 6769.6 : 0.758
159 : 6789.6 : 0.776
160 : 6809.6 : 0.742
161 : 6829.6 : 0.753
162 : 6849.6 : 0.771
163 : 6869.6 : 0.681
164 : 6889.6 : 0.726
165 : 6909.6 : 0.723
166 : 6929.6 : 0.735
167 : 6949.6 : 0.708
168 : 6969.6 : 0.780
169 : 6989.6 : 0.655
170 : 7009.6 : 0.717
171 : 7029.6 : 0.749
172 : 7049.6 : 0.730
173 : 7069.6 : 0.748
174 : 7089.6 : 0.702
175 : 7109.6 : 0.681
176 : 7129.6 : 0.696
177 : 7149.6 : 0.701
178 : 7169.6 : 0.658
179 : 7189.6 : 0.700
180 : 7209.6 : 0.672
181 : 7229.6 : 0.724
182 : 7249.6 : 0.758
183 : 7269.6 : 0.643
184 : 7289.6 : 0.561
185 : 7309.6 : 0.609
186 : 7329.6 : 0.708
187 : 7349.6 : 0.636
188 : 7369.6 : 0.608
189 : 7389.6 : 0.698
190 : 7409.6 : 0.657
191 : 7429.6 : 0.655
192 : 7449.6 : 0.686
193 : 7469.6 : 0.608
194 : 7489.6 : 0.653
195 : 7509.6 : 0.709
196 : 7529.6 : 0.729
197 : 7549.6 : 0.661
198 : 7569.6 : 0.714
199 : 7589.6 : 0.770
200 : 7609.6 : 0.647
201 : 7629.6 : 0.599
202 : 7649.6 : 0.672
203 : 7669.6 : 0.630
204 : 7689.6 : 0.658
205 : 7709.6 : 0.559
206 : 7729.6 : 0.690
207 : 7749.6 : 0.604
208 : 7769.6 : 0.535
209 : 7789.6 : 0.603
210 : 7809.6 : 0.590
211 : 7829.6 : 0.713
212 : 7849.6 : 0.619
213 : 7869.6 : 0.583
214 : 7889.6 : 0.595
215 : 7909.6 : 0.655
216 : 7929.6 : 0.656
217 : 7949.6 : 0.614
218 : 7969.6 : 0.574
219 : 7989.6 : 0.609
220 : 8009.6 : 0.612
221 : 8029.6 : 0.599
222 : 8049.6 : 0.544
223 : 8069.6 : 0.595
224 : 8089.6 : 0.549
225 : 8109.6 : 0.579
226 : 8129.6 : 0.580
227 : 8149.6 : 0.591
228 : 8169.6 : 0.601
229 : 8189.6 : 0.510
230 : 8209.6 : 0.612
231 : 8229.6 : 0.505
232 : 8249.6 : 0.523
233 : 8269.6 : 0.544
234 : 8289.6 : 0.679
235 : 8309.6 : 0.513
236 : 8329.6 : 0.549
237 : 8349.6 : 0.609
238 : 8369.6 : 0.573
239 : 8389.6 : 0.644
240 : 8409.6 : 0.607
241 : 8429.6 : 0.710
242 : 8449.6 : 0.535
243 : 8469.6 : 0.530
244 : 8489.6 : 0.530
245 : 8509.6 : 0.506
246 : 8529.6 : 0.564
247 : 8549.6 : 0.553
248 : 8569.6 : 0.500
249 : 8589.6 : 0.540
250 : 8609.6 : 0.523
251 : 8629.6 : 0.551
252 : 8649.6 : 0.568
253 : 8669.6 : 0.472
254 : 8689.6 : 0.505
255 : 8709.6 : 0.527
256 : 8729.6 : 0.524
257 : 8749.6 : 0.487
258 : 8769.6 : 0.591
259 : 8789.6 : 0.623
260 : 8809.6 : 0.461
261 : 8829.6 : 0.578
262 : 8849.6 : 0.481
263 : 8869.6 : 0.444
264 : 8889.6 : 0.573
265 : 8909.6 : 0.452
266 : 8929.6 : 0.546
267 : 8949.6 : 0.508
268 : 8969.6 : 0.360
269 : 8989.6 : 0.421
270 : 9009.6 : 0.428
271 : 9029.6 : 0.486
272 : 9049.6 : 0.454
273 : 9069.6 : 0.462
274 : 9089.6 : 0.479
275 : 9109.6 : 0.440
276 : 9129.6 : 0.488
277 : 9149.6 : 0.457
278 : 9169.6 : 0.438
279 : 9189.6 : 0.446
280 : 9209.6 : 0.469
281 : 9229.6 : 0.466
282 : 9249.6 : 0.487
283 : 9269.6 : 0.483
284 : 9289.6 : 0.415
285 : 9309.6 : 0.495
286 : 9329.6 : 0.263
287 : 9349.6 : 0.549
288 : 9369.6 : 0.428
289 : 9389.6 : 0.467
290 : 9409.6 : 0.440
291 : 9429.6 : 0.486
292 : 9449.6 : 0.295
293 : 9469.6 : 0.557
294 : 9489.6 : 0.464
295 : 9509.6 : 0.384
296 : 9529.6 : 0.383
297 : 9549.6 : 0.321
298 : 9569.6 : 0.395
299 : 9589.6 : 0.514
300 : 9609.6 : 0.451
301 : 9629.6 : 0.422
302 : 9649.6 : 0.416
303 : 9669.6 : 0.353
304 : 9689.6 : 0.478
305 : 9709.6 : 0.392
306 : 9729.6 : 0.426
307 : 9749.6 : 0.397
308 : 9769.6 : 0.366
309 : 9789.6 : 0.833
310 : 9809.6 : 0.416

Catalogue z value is 0.000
